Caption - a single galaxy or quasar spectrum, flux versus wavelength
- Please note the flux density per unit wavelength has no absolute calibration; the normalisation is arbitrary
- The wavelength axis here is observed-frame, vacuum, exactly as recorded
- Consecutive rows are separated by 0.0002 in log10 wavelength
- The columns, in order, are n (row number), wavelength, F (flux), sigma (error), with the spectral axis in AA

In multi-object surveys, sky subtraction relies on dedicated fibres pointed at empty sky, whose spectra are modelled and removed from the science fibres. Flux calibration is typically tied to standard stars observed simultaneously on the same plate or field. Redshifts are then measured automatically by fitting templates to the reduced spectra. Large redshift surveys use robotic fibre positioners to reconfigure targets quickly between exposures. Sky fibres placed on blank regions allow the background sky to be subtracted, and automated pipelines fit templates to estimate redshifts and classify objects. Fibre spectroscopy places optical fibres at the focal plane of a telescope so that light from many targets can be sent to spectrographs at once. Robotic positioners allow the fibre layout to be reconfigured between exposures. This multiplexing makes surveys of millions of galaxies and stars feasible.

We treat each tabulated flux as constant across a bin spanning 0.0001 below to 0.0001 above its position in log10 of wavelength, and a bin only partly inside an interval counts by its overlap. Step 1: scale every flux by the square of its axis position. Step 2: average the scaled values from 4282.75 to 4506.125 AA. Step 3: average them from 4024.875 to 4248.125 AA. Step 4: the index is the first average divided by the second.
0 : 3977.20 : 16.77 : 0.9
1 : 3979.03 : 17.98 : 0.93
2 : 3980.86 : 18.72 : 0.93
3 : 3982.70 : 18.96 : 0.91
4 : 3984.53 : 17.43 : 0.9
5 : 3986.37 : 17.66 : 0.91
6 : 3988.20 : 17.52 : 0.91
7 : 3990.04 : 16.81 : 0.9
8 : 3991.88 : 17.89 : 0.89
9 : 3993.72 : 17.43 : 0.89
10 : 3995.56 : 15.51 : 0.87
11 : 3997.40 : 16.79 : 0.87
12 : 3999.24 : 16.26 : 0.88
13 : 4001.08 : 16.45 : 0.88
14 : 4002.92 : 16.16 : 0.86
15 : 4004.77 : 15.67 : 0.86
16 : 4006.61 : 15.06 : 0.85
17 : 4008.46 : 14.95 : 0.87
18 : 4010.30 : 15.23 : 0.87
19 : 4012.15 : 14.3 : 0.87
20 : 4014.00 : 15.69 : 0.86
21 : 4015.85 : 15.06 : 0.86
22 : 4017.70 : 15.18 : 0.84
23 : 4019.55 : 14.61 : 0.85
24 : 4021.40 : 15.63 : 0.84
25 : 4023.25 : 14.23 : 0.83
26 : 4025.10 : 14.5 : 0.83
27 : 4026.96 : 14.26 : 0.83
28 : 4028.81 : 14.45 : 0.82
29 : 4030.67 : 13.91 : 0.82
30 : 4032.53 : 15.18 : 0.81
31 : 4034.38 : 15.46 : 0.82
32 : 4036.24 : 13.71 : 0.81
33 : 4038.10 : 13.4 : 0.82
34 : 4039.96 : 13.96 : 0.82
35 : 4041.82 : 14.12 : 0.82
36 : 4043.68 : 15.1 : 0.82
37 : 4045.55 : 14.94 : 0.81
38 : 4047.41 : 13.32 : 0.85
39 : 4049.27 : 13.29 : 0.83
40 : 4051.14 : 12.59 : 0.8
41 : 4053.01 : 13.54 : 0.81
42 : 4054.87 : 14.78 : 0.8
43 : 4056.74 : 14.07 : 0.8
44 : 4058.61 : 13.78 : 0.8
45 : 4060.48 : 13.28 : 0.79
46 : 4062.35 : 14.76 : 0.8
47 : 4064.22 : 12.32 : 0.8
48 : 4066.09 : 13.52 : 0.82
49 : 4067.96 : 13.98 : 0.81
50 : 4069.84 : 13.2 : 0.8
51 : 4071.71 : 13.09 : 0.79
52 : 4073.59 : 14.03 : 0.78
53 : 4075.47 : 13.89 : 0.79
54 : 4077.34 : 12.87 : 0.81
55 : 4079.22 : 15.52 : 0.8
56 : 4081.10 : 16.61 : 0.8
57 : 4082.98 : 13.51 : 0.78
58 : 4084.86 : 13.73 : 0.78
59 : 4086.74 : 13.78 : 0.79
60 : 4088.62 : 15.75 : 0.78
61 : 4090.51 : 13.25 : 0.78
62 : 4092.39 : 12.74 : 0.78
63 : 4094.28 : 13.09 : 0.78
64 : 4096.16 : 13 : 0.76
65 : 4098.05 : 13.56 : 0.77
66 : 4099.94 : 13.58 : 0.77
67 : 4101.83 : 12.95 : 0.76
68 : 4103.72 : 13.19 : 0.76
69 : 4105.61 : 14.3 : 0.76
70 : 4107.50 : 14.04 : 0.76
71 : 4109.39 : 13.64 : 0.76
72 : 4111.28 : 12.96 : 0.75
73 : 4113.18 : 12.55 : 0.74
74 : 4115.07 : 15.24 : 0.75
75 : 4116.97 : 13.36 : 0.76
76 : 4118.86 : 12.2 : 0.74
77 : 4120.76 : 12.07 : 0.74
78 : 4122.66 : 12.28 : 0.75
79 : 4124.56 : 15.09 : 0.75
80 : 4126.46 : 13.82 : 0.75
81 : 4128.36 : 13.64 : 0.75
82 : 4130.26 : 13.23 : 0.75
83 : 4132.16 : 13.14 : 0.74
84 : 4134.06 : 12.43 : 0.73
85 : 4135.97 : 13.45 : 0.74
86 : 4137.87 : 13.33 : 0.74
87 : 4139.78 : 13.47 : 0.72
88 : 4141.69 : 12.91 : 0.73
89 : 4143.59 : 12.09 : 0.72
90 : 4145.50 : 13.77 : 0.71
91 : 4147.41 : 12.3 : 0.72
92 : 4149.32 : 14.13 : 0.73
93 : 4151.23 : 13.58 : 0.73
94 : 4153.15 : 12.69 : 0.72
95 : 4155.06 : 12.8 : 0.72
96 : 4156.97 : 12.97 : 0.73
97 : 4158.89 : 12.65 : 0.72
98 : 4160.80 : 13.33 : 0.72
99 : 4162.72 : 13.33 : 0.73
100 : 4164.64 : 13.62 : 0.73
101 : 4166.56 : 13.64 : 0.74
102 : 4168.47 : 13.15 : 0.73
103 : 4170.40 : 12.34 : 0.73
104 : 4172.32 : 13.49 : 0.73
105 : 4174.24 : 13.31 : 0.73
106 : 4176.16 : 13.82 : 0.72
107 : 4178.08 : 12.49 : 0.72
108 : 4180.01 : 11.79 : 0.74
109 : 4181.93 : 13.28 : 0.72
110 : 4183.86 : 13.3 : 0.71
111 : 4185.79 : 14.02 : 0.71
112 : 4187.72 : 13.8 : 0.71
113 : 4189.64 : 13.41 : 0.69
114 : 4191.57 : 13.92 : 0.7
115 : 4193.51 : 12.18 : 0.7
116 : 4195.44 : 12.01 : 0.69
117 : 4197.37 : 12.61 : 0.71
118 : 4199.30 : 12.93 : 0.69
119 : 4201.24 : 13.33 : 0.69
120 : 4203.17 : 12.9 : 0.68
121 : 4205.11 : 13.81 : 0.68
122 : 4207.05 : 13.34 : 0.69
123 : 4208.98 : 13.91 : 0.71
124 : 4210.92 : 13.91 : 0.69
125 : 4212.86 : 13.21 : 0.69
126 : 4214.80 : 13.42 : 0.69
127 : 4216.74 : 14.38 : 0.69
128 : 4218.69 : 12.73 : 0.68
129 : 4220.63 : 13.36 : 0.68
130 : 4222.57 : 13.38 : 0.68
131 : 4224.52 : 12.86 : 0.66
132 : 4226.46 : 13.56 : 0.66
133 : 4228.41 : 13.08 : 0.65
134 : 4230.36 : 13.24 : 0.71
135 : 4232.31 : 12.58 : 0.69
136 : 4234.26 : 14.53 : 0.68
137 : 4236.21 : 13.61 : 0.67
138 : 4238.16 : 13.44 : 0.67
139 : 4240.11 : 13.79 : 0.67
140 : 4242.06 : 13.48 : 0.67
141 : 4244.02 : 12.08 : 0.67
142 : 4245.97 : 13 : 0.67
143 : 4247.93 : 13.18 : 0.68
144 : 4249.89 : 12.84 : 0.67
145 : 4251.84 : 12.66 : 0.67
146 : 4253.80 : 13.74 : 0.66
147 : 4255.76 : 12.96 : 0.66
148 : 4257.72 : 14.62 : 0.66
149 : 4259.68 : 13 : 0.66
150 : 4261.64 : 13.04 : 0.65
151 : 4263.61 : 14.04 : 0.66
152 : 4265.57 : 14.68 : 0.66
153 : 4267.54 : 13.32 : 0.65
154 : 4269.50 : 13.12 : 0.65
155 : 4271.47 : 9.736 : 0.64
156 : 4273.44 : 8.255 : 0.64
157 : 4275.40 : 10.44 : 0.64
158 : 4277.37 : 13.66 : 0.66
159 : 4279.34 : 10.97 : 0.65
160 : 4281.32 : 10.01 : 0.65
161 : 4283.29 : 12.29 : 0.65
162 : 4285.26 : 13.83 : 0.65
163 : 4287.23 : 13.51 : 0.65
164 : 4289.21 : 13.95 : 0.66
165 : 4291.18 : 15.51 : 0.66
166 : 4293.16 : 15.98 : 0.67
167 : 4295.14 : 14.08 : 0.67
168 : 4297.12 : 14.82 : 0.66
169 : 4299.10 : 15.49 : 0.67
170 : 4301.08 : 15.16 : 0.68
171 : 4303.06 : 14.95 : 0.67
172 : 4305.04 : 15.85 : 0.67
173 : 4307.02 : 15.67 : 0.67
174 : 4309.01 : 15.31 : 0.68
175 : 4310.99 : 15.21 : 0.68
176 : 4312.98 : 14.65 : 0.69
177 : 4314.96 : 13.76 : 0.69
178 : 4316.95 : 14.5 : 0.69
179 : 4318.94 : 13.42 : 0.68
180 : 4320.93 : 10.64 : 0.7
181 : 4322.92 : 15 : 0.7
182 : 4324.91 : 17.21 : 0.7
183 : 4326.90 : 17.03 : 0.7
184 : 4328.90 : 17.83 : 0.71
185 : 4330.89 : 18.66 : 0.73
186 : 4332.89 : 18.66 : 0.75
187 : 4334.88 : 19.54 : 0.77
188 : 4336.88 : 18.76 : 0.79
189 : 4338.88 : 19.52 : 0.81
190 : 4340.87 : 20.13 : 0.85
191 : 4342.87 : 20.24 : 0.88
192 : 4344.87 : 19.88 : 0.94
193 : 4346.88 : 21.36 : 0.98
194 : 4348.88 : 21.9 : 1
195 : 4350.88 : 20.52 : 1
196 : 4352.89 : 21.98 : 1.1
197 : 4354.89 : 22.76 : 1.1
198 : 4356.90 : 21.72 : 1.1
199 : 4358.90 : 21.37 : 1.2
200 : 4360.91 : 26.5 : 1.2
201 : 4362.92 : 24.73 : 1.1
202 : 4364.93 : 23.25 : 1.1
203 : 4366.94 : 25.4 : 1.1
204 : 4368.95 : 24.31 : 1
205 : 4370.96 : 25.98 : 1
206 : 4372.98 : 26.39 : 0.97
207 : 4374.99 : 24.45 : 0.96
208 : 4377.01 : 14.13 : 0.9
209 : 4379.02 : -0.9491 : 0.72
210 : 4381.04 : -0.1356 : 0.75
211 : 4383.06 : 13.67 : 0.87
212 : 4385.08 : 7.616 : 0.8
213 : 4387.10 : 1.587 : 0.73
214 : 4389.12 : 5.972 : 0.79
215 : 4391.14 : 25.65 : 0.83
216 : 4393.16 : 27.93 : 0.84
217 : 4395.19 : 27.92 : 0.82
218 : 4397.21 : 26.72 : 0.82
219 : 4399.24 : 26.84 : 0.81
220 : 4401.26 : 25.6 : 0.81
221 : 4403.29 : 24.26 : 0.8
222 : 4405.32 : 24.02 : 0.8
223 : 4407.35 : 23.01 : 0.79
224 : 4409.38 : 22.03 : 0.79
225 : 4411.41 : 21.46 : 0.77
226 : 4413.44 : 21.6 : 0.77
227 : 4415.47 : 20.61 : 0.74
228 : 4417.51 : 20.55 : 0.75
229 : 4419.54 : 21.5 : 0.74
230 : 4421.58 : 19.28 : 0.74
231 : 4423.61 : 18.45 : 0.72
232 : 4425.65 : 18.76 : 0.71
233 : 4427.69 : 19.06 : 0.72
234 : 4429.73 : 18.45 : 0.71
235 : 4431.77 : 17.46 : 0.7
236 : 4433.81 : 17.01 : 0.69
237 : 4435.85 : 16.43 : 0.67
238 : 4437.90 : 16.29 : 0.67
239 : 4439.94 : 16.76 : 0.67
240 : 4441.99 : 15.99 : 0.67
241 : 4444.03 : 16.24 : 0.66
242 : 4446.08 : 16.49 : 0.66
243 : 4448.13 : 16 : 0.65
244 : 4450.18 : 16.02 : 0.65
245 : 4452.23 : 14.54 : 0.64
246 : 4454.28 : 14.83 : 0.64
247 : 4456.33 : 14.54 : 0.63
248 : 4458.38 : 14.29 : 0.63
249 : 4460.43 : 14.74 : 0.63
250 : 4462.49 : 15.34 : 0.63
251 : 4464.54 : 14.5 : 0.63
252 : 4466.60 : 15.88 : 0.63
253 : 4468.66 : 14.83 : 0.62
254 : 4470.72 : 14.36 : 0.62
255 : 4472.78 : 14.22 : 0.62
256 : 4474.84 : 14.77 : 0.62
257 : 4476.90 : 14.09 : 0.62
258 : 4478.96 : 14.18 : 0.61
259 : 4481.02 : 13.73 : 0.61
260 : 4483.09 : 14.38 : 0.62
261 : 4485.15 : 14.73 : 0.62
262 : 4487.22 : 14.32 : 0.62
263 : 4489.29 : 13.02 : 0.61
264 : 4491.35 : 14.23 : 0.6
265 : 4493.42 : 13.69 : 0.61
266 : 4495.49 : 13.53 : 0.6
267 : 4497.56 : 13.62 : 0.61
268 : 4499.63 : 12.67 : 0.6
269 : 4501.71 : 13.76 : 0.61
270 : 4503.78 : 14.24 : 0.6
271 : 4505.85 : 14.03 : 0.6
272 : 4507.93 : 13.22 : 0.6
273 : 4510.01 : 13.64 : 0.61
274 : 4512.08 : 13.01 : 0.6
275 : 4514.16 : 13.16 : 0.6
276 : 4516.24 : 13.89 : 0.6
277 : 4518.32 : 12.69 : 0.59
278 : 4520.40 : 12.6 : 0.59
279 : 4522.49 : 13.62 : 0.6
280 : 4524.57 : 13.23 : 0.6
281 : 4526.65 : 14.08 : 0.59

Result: 1.44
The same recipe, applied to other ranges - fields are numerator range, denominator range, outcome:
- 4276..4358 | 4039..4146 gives 1.35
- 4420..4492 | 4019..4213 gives 1.36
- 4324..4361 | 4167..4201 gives 1.66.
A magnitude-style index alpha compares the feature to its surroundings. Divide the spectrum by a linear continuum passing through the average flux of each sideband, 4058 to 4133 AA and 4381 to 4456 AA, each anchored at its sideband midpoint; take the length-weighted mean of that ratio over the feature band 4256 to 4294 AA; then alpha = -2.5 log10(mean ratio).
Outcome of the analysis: 0.26 mag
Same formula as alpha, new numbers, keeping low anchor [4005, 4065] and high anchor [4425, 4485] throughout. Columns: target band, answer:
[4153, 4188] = 0.126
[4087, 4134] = 0.089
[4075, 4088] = 0.012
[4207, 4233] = 0.119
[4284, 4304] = 0.032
